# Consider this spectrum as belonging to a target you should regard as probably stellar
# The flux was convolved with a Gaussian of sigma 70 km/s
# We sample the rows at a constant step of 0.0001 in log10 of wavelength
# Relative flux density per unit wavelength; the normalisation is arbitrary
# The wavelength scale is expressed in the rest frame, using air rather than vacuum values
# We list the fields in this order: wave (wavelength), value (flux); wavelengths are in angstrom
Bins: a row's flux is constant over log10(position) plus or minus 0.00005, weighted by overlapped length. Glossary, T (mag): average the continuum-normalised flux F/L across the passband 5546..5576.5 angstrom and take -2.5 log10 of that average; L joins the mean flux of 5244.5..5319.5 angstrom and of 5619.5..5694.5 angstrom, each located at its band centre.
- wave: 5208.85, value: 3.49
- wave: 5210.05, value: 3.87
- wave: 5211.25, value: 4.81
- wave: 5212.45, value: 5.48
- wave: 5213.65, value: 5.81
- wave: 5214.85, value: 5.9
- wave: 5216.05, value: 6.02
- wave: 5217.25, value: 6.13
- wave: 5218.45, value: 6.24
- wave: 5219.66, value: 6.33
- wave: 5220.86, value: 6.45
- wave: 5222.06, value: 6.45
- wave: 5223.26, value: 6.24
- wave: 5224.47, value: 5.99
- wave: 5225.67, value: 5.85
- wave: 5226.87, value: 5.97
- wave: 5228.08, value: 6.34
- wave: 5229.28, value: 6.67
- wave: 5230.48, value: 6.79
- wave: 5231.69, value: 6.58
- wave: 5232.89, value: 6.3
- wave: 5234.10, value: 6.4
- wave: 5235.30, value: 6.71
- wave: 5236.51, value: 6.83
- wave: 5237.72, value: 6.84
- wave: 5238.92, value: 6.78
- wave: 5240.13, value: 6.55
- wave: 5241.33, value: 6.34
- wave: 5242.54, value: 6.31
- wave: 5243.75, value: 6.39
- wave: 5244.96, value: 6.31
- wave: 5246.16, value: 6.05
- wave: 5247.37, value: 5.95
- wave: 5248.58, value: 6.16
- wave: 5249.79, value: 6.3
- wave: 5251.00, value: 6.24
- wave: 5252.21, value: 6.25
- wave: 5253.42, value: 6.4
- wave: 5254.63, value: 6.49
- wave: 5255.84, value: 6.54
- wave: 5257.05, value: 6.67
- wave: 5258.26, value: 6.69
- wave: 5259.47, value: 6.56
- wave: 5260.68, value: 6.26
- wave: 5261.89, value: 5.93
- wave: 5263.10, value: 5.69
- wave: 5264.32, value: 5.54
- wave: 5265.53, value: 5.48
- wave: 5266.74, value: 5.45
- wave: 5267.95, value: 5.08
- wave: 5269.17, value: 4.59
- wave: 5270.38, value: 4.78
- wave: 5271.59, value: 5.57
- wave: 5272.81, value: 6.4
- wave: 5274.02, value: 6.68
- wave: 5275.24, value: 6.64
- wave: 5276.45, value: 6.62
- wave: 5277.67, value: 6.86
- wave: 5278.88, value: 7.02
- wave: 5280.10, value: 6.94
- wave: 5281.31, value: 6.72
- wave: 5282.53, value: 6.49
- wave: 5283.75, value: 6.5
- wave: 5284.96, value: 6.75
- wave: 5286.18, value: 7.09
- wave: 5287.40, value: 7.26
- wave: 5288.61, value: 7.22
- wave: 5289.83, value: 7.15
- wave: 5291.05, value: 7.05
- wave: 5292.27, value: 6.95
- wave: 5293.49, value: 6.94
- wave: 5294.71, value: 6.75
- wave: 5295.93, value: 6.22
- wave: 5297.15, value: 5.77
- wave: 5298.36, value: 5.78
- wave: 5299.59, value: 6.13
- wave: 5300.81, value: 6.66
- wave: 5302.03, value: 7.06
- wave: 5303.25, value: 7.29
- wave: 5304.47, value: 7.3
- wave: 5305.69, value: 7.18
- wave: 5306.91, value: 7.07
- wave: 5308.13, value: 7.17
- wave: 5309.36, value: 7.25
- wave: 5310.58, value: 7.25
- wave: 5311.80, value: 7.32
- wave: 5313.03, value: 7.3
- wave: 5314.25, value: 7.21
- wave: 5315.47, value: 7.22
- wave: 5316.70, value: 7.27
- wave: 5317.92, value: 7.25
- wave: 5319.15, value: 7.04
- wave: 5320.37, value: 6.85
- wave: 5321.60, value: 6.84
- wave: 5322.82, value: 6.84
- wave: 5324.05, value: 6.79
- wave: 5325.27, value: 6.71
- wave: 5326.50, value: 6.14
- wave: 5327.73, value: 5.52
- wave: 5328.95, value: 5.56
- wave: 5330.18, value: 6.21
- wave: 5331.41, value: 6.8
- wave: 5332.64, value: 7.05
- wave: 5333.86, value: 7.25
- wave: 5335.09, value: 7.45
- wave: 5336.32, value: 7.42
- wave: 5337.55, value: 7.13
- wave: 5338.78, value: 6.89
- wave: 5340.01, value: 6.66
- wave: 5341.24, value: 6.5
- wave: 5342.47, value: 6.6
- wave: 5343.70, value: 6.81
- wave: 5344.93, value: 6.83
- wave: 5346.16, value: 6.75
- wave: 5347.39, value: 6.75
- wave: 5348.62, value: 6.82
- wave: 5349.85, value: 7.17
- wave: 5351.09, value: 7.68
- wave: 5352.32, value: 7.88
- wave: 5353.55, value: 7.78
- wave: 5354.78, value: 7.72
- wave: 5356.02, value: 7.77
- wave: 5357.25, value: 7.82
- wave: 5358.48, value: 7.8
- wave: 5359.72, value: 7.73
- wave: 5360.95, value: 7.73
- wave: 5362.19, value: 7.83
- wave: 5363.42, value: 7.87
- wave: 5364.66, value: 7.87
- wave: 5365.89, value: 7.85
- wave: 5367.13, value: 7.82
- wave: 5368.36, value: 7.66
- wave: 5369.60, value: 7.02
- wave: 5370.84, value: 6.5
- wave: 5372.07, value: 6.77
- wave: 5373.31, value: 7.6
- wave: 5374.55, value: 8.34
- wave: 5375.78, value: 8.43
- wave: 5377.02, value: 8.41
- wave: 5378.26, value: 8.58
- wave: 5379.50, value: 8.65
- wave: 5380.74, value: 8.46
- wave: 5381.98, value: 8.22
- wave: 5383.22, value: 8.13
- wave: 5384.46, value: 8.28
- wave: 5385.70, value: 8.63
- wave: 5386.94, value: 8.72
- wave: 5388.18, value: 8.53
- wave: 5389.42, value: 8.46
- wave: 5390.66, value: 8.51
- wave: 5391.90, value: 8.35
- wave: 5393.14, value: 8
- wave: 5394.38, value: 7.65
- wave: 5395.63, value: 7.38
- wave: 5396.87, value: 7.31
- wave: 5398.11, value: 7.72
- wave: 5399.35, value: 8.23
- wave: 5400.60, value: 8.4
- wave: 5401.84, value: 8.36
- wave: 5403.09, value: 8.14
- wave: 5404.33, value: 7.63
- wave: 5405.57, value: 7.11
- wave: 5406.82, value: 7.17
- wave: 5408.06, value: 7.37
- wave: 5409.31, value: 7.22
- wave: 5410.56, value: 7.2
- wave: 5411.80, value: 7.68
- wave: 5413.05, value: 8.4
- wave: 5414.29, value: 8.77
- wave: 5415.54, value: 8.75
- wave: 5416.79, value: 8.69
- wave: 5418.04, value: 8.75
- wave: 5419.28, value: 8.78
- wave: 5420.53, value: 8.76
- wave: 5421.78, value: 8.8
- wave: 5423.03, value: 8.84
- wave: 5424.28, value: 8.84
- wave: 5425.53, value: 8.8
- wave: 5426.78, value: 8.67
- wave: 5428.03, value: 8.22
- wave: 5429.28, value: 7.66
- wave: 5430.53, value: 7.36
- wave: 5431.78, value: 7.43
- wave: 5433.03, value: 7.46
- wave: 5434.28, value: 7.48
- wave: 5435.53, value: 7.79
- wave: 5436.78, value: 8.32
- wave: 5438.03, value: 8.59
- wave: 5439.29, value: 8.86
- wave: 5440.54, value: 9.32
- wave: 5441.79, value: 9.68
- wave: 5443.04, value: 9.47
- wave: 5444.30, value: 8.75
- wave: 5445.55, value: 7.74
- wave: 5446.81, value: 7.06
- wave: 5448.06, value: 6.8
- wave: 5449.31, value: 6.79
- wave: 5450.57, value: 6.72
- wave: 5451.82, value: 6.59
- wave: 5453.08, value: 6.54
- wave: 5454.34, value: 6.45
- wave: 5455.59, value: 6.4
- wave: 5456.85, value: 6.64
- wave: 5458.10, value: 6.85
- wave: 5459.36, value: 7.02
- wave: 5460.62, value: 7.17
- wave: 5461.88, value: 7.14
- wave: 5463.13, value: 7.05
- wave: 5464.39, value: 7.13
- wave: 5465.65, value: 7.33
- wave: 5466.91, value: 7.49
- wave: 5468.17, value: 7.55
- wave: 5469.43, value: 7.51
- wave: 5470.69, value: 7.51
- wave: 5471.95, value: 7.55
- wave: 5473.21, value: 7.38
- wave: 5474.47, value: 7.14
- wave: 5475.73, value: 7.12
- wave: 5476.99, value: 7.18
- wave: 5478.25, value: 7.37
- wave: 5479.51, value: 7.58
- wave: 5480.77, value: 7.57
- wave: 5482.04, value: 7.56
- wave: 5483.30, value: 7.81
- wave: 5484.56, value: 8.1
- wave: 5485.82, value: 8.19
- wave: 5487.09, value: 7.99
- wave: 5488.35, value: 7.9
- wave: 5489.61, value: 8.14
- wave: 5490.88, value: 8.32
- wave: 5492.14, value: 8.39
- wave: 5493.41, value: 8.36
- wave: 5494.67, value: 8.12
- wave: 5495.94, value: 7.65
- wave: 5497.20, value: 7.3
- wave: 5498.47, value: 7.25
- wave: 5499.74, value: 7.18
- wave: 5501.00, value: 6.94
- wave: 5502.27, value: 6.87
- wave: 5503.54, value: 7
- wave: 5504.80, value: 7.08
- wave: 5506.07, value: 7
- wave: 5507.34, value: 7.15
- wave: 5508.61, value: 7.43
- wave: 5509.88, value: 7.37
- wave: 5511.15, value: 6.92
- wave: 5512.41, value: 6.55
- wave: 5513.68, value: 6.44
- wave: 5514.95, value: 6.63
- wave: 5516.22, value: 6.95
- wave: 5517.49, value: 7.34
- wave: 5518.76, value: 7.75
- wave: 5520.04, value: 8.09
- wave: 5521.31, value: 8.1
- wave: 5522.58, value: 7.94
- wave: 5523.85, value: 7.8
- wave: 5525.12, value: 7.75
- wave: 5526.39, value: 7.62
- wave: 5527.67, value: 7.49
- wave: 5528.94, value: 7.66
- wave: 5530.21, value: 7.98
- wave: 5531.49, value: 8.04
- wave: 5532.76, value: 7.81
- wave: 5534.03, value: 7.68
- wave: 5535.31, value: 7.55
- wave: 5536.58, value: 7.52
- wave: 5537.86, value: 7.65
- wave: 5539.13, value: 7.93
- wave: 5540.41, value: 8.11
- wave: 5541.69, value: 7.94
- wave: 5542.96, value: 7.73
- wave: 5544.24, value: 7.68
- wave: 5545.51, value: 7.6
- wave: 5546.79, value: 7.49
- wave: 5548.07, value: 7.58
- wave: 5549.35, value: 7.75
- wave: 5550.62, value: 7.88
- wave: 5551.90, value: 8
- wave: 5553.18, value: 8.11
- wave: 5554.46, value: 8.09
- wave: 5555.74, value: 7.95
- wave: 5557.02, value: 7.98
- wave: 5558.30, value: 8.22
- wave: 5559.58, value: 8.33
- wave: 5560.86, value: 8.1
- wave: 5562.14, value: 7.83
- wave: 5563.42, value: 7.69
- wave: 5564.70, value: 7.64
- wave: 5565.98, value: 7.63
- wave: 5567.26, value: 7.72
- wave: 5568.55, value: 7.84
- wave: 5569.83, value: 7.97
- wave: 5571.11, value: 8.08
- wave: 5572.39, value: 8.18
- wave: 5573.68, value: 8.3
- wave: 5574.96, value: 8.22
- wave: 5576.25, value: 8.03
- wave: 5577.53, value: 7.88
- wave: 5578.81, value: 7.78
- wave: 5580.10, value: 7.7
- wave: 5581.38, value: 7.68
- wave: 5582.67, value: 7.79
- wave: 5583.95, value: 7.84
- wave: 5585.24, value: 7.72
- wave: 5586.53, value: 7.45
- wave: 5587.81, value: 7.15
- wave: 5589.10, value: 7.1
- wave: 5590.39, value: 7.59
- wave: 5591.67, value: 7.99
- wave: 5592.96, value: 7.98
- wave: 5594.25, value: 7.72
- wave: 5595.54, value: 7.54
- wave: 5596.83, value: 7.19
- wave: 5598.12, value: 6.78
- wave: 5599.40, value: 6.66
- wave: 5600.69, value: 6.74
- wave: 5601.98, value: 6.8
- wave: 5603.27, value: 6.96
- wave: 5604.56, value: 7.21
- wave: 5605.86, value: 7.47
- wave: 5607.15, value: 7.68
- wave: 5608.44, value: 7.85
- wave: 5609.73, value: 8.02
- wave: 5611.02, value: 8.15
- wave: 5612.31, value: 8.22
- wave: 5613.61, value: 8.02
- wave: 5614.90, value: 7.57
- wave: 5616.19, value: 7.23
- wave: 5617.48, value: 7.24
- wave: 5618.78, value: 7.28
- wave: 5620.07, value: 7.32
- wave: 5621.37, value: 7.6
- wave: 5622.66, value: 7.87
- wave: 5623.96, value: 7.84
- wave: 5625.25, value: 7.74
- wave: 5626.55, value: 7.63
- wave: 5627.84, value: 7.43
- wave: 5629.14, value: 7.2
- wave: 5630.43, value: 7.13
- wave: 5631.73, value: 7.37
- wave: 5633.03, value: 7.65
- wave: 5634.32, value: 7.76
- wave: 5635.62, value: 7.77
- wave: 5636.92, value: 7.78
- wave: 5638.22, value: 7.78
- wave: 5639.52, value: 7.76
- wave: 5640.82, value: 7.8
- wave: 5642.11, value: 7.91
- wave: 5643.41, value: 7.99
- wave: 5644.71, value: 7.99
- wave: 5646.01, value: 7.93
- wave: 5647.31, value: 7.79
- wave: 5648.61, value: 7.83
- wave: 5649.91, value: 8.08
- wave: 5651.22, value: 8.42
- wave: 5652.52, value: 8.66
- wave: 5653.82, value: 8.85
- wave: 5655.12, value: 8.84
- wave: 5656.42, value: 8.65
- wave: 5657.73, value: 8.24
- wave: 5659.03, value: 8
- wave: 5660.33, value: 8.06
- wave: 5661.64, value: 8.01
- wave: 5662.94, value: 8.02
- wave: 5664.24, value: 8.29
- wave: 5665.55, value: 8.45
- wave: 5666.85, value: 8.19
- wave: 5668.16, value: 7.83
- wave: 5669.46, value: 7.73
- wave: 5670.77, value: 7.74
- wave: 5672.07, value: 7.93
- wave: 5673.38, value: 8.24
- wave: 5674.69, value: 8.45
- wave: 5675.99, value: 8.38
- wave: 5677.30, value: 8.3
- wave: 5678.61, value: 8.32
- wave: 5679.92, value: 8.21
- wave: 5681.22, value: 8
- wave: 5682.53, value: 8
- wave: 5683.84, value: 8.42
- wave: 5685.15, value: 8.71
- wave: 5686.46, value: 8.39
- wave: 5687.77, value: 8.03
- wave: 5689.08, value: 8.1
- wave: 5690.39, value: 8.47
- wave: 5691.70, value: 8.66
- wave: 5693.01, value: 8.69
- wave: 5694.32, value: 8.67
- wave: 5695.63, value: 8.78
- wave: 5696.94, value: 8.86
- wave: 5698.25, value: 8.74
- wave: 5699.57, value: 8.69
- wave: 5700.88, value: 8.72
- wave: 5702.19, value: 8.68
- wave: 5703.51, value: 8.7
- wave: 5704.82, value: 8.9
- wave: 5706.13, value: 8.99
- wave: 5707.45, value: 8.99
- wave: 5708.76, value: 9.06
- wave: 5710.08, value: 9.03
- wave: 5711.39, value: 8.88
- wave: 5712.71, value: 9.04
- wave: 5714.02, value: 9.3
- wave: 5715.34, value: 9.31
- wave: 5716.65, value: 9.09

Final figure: -0.04 mag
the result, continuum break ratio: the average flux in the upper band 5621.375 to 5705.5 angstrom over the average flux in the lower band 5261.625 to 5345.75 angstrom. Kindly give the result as 1.2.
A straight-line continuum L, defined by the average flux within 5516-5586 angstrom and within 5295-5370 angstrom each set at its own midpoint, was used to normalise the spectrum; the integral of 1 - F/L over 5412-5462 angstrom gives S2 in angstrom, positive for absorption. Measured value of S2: -3.4 angstrom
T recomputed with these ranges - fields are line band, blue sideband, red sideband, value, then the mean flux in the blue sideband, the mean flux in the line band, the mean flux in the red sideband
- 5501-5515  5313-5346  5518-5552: 0.102 mag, 6.81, 6.96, 7.78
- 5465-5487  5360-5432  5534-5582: 0.060 mag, 8.06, 7.54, 7.87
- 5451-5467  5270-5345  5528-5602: 0.070 mag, 6.78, 6.89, 7.74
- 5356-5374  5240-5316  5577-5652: -0.118 mag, 6.51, 7.57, 7.61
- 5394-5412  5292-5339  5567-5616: -0.080 mag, 6.84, 7.64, 7.64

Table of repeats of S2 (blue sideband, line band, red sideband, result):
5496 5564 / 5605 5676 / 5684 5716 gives 3.9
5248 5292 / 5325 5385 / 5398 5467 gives -2.1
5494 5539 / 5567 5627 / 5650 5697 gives 1.9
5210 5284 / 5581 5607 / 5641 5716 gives 2.0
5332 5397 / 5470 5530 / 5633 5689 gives 2.8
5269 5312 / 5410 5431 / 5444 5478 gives -4.2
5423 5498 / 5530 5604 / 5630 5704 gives 2.2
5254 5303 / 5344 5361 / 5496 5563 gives -1.7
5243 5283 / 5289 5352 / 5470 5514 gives -3.5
